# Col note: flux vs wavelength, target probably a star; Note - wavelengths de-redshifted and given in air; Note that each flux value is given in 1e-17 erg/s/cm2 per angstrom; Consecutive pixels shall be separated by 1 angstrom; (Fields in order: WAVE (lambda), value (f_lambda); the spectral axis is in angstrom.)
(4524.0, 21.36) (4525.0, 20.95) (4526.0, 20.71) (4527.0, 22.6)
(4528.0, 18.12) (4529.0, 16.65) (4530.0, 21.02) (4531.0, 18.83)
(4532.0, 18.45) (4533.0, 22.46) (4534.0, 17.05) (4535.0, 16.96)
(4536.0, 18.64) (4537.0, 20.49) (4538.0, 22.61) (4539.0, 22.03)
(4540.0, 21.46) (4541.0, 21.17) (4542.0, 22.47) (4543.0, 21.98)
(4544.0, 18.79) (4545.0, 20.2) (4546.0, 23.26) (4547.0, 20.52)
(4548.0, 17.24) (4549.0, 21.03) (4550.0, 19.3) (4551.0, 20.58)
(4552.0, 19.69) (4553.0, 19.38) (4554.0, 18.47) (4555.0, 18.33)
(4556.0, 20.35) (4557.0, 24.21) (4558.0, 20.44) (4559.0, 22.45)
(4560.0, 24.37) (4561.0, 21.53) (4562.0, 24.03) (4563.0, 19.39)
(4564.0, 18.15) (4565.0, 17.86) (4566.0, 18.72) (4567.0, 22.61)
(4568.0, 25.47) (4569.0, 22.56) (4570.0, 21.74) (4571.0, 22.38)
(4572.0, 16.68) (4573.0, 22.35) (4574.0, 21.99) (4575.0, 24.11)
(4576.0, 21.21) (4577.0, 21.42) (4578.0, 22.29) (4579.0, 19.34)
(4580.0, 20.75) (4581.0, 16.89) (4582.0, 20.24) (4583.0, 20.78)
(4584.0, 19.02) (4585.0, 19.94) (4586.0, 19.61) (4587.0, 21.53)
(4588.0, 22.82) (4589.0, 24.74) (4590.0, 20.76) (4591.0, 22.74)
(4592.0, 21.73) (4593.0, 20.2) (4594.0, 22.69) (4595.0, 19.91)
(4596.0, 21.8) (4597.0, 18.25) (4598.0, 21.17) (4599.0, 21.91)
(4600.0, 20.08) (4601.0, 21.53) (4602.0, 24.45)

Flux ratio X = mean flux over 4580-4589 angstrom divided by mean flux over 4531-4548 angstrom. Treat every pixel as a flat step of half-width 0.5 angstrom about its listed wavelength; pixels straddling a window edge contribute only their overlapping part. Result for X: 1.00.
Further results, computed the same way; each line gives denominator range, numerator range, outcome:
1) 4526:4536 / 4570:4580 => 1.11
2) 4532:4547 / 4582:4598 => 1.02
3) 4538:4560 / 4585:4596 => 1.04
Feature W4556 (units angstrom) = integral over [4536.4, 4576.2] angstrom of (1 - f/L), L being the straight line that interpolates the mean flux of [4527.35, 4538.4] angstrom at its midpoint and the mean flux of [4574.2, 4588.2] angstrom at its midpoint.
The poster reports -2.2 angstrom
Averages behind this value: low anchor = 19.2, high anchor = 20.7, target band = 21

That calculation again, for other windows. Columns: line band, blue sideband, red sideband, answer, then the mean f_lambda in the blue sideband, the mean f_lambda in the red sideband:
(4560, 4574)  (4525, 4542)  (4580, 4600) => -0.45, 20.1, 20.9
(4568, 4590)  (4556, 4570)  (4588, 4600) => 0.38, 21.6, 21.4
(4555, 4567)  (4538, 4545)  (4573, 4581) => 0.19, 21.3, 21.3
